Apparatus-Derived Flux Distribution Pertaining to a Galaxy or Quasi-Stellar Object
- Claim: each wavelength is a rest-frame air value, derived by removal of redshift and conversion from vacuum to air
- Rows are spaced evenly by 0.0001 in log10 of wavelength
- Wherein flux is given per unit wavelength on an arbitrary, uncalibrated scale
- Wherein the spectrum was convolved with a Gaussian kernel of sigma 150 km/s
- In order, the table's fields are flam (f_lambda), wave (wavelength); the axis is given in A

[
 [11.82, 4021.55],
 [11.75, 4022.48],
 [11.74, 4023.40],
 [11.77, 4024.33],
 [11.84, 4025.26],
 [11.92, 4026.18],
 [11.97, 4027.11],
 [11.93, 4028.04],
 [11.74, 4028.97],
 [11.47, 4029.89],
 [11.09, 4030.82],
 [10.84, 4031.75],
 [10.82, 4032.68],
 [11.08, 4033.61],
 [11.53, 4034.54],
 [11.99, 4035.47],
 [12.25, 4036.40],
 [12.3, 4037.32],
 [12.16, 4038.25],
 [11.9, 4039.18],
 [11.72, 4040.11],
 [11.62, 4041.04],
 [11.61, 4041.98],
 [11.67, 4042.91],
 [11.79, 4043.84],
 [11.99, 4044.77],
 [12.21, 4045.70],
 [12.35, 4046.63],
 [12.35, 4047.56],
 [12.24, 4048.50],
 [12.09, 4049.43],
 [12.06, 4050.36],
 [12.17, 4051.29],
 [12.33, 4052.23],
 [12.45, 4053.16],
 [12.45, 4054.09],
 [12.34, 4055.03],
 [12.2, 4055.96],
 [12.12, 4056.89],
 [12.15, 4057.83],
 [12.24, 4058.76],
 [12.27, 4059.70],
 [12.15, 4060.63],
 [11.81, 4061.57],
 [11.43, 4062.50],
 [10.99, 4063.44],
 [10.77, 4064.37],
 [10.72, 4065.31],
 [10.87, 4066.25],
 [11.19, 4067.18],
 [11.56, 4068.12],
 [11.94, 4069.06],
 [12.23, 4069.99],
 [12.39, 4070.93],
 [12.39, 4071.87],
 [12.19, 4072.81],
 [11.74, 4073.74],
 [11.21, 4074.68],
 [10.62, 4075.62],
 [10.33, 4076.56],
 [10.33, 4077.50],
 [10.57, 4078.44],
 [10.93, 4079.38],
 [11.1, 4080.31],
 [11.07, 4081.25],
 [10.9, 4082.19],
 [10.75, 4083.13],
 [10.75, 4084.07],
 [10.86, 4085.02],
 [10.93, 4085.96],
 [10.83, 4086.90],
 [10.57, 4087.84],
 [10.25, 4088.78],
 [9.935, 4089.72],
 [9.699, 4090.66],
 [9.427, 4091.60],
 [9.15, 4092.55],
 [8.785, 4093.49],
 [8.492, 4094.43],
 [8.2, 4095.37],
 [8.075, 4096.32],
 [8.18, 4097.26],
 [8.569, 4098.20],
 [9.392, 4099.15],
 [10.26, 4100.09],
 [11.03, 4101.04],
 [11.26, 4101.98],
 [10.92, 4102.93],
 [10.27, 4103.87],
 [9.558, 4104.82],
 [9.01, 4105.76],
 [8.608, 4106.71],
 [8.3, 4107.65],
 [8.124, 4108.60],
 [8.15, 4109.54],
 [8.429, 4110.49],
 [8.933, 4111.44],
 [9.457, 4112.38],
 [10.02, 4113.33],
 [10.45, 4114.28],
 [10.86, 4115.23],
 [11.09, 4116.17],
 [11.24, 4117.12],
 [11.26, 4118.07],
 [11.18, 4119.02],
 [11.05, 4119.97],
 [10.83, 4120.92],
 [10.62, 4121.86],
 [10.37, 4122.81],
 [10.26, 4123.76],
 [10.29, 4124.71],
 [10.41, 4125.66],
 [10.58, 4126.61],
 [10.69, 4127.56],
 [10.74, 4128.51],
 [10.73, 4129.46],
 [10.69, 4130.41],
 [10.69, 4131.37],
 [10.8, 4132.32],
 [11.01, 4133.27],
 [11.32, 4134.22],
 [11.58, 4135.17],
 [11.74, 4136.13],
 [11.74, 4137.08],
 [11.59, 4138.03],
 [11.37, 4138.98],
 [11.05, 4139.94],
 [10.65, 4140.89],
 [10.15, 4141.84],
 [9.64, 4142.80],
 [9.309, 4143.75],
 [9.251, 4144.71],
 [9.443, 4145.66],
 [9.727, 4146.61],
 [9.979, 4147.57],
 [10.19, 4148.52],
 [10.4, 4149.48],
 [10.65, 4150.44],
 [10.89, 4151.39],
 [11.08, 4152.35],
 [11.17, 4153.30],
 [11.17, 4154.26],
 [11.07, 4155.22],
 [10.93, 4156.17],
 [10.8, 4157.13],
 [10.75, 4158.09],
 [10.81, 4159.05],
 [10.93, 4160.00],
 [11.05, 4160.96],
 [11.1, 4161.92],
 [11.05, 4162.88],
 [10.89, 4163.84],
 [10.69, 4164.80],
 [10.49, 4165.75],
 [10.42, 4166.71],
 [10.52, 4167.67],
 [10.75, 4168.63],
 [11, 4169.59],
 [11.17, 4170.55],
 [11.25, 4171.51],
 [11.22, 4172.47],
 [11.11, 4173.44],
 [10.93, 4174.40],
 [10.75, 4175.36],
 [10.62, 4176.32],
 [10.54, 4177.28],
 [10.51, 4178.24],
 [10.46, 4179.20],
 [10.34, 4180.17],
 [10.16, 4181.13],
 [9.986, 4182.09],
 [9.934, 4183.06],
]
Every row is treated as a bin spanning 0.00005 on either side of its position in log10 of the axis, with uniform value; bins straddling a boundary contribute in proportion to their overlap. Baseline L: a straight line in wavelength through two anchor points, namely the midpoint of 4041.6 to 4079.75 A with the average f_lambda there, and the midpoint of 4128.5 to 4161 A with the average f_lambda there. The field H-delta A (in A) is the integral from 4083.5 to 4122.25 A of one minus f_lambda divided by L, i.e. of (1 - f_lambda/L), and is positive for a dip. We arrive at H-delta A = 4.8 A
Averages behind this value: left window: 11.7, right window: 10.7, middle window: 9.83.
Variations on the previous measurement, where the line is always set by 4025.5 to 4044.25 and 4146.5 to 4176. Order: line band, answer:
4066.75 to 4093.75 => 1.2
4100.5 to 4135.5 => 2.6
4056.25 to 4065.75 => -0.2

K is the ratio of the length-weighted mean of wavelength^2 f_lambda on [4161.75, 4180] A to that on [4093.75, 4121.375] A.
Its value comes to 1.1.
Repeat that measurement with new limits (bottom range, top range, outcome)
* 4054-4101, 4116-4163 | 1.03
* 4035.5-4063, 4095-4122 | 0.83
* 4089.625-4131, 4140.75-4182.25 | 1.10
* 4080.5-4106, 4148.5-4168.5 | 1.13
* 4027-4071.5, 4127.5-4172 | 0.95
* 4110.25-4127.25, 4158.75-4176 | 1.07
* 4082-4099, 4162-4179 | 1.17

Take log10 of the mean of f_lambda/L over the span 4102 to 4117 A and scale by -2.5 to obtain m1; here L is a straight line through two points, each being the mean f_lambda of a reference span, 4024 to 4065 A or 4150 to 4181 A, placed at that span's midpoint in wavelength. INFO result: 0.18 mag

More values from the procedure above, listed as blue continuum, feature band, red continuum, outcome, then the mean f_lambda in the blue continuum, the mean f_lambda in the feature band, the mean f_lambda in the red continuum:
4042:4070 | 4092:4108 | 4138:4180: 0.22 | 11.9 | 9.3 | 10.7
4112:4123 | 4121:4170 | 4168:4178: 0.01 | 10.7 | 10.7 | 10.9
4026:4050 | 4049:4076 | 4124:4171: -0.03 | 11.8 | 11.8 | 10.7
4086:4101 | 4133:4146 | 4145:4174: -0.04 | 9.42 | 10.7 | 10.7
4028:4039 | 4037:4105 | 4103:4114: -0.08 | 11.6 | 11.1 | 9.09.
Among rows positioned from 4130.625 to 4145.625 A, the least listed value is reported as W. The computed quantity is 9.251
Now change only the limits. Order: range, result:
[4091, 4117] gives 8.075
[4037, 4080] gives 10.33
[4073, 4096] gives 8.2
